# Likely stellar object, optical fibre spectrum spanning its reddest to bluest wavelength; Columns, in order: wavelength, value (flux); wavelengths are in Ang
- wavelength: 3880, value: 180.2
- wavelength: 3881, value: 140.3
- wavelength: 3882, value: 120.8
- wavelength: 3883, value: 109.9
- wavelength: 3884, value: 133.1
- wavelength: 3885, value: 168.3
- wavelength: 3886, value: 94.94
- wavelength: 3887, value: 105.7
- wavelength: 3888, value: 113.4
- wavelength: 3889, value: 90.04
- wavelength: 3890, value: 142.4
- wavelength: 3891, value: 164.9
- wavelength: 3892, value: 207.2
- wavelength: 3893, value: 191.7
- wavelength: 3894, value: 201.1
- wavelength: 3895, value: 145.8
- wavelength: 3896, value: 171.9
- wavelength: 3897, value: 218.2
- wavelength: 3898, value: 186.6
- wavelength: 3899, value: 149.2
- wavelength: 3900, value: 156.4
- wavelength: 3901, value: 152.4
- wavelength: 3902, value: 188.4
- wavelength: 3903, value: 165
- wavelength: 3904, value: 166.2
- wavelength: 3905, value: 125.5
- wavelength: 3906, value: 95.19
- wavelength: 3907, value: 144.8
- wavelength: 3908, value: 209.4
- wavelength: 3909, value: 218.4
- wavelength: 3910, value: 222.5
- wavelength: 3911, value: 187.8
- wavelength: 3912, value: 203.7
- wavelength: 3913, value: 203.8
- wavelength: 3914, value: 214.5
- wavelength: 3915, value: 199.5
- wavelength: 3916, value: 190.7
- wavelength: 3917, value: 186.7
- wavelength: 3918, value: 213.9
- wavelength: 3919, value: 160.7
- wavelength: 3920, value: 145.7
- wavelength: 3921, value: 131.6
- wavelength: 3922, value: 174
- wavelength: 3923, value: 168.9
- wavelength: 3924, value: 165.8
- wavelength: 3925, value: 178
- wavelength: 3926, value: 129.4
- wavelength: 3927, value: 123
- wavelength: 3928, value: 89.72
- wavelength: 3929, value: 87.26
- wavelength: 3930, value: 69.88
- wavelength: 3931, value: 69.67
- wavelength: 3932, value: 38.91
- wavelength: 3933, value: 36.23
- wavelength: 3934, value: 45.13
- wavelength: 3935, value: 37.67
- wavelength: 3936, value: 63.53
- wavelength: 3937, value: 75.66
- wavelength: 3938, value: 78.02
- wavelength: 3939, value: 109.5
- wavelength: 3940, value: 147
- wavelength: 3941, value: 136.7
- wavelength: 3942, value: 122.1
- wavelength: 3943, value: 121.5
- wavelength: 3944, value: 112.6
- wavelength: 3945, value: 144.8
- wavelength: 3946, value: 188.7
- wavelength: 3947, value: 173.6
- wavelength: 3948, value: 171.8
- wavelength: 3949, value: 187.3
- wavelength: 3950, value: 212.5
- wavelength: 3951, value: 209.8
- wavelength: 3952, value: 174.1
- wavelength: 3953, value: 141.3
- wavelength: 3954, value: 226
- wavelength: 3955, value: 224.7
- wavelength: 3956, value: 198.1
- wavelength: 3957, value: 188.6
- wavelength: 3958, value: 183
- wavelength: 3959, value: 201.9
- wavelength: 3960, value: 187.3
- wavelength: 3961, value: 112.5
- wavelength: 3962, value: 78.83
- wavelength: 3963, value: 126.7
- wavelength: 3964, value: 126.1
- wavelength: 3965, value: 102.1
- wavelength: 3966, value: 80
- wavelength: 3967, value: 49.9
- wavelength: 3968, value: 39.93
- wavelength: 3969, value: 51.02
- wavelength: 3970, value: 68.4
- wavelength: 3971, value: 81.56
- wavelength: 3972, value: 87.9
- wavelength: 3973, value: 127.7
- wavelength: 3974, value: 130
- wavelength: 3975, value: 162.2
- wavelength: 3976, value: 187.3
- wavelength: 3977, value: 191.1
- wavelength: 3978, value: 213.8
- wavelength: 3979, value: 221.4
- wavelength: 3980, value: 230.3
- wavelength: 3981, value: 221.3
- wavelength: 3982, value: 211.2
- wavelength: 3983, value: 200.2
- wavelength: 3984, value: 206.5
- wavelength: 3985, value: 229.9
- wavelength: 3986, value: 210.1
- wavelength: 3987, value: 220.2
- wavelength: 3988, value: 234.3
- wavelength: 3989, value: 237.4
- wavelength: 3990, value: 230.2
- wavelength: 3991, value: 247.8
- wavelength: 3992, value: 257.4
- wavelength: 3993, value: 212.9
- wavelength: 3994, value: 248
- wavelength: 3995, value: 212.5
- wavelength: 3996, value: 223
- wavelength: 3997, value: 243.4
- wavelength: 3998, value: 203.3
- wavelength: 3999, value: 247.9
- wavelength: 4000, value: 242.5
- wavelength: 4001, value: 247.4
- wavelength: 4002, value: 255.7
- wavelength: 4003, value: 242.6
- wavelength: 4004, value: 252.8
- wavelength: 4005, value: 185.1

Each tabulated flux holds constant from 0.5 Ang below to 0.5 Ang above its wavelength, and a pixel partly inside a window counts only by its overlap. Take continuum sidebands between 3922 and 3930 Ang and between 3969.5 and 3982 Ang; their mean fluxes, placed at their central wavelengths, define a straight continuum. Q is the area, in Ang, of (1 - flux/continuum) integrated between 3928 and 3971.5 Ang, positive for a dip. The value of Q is 7.4 Ang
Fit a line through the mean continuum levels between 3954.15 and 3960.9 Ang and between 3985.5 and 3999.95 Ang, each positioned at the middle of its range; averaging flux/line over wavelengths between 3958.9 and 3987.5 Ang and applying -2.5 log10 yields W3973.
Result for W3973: 0.38 mag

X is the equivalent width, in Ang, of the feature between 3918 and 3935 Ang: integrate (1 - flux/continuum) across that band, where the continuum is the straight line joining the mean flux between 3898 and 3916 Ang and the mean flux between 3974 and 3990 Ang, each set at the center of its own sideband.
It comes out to 6.5 Ang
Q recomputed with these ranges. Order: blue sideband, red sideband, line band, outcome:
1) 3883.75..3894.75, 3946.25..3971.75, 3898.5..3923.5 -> -4.98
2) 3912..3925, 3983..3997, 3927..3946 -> 9.99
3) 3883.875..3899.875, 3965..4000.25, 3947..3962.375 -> -0.52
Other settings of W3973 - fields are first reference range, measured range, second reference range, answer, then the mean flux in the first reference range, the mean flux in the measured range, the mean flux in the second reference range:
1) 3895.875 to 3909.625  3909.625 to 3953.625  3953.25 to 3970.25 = 0.068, 168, 142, 133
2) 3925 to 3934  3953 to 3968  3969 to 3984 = -0.087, 84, 145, 164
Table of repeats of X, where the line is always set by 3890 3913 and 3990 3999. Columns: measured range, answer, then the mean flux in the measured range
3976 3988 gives 0.6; 214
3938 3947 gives 3.0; 134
